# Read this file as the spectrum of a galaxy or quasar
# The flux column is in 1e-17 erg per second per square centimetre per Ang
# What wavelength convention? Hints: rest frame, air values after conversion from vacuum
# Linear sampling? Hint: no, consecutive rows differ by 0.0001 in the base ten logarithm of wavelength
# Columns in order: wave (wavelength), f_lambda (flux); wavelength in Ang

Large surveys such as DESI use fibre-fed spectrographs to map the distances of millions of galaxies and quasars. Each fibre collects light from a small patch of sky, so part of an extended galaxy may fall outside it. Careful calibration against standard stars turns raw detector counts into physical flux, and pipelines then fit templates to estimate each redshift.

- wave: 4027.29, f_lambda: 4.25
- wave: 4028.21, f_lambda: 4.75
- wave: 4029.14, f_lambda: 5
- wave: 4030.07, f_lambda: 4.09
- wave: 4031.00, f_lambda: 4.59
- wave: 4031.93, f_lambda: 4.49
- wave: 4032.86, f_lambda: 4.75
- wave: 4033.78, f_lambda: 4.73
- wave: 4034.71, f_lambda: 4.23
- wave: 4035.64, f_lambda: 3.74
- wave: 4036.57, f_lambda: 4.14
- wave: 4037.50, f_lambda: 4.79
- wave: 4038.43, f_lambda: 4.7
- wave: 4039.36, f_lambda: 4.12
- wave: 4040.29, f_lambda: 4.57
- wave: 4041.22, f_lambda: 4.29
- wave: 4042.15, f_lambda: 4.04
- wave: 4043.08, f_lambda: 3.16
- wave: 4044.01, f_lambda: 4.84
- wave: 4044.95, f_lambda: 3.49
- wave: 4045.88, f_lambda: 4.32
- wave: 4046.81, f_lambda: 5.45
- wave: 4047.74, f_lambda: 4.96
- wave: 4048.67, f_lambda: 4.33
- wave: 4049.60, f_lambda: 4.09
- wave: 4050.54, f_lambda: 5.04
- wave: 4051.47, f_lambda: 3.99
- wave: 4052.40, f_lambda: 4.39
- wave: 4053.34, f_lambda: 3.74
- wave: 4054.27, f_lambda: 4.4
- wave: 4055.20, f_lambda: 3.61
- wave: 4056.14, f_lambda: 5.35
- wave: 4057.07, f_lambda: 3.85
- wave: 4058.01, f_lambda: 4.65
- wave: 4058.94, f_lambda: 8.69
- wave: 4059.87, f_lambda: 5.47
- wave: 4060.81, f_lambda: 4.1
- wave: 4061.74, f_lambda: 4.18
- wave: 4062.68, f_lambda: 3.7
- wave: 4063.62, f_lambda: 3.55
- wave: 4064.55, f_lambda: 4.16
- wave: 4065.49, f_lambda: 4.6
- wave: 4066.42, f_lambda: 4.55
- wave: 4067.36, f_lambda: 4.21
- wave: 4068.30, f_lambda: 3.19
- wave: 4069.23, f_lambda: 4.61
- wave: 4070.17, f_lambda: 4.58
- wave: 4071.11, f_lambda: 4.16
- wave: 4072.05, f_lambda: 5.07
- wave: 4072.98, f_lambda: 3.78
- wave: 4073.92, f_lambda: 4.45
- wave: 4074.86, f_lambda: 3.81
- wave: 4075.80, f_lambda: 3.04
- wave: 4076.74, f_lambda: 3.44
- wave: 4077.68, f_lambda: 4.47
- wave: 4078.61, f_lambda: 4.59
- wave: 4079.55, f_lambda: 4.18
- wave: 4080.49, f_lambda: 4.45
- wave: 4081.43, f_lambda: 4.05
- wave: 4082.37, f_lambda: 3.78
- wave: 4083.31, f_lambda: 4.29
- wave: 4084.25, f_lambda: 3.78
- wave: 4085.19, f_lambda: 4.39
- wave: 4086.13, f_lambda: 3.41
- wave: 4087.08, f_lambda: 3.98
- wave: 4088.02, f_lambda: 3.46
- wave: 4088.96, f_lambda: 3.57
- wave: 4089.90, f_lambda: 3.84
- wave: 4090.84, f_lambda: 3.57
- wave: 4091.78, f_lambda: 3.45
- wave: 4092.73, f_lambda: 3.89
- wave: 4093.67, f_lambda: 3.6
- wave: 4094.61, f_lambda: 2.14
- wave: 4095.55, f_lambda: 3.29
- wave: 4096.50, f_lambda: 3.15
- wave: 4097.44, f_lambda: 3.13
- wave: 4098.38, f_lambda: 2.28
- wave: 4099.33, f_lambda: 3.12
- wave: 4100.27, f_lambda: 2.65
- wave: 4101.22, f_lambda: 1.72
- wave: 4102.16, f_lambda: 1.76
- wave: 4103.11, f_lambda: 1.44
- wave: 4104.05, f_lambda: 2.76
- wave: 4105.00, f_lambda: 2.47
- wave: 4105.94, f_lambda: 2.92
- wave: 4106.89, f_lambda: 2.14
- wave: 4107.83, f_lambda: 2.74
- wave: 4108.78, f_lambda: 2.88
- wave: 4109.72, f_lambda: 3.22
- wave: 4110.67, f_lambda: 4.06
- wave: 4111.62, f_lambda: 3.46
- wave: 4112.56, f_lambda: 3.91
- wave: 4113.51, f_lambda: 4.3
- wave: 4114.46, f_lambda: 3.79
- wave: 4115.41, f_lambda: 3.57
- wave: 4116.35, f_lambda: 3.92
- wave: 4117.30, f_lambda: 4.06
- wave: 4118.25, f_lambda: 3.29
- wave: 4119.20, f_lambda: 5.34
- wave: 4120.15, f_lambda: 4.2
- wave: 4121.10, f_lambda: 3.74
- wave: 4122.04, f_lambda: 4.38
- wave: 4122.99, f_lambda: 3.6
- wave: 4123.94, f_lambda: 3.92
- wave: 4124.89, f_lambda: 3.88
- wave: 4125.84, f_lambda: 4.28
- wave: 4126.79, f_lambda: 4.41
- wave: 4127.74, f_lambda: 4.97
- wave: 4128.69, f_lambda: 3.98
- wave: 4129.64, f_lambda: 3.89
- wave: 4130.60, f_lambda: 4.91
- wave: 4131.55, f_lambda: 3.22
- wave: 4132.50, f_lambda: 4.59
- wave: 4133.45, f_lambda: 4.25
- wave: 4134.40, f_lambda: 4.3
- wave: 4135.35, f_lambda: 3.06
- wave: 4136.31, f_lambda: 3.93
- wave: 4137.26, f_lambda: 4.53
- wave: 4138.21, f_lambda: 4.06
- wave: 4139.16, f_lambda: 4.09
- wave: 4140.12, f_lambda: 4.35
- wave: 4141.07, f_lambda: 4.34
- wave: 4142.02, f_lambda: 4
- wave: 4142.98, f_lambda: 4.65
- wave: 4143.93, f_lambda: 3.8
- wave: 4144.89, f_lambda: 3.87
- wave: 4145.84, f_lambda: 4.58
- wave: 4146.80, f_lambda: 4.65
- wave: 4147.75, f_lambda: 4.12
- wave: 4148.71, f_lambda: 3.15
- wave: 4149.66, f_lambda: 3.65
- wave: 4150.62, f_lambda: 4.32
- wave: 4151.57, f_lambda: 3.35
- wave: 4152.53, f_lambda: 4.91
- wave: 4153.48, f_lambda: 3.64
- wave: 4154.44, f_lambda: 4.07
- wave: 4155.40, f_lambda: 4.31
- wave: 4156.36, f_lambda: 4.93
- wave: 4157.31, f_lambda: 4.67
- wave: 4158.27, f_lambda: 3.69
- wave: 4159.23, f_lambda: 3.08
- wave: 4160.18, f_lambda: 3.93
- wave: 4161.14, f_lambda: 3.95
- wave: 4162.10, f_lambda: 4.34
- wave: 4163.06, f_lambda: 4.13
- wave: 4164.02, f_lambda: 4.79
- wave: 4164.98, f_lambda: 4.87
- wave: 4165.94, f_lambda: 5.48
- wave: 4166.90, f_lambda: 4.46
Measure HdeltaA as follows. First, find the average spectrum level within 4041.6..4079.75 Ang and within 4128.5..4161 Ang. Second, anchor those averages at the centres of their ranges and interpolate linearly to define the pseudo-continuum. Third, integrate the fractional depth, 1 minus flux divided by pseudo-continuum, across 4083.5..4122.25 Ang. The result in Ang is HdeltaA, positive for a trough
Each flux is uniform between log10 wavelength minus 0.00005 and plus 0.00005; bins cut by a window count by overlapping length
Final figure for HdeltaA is 8.1 Ang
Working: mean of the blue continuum 4.35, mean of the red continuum 4.08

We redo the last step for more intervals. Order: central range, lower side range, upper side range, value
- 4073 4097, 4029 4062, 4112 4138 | 3.0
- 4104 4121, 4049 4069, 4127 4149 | 2.9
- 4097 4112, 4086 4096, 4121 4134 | 4.3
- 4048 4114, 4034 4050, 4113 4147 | 7.0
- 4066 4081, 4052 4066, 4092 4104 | -1.2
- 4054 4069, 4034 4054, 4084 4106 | -2.4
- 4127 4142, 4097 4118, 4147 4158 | -2.0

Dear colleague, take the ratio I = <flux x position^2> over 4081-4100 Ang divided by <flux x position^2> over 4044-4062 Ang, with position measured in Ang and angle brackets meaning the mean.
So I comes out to 0.8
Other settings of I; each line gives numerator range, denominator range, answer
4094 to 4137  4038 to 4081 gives 0.83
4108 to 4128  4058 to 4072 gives 0.88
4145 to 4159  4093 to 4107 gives 1.62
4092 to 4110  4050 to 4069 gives 0.62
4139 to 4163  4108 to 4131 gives 1.05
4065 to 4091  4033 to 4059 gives 0.93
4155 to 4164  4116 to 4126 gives 1.04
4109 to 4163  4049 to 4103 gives 1.07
